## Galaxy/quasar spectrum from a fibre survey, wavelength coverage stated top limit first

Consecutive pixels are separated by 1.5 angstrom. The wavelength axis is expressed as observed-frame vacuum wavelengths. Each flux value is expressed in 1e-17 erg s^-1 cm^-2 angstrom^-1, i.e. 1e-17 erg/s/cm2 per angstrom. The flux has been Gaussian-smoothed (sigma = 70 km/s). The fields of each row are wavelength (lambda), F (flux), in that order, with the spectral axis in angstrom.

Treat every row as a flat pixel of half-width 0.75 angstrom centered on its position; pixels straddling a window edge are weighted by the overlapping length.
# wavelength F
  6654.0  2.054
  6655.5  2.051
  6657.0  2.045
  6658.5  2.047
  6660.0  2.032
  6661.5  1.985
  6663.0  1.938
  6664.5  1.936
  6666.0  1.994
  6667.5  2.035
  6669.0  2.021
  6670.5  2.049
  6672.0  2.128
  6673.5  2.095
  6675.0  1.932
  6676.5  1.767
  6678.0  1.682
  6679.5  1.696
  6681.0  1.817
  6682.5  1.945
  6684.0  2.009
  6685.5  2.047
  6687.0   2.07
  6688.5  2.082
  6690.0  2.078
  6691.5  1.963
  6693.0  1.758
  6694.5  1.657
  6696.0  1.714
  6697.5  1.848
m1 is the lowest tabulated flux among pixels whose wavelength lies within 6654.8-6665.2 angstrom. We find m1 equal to 1.936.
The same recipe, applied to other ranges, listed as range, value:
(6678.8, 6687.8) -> 1.696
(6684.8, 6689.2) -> 2.047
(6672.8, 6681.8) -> 1.682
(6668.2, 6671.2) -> 2.021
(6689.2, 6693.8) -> 1.758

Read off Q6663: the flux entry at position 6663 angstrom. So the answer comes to 1.938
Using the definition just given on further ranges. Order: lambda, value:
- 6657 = 2.045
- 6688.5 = 2.082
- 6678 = 1.682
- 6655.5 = 2.051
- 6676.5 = 1.767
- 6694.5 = 1.657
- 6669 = 2.021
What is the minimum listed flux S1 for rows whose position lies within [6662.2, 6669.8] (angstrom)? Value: 1.936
